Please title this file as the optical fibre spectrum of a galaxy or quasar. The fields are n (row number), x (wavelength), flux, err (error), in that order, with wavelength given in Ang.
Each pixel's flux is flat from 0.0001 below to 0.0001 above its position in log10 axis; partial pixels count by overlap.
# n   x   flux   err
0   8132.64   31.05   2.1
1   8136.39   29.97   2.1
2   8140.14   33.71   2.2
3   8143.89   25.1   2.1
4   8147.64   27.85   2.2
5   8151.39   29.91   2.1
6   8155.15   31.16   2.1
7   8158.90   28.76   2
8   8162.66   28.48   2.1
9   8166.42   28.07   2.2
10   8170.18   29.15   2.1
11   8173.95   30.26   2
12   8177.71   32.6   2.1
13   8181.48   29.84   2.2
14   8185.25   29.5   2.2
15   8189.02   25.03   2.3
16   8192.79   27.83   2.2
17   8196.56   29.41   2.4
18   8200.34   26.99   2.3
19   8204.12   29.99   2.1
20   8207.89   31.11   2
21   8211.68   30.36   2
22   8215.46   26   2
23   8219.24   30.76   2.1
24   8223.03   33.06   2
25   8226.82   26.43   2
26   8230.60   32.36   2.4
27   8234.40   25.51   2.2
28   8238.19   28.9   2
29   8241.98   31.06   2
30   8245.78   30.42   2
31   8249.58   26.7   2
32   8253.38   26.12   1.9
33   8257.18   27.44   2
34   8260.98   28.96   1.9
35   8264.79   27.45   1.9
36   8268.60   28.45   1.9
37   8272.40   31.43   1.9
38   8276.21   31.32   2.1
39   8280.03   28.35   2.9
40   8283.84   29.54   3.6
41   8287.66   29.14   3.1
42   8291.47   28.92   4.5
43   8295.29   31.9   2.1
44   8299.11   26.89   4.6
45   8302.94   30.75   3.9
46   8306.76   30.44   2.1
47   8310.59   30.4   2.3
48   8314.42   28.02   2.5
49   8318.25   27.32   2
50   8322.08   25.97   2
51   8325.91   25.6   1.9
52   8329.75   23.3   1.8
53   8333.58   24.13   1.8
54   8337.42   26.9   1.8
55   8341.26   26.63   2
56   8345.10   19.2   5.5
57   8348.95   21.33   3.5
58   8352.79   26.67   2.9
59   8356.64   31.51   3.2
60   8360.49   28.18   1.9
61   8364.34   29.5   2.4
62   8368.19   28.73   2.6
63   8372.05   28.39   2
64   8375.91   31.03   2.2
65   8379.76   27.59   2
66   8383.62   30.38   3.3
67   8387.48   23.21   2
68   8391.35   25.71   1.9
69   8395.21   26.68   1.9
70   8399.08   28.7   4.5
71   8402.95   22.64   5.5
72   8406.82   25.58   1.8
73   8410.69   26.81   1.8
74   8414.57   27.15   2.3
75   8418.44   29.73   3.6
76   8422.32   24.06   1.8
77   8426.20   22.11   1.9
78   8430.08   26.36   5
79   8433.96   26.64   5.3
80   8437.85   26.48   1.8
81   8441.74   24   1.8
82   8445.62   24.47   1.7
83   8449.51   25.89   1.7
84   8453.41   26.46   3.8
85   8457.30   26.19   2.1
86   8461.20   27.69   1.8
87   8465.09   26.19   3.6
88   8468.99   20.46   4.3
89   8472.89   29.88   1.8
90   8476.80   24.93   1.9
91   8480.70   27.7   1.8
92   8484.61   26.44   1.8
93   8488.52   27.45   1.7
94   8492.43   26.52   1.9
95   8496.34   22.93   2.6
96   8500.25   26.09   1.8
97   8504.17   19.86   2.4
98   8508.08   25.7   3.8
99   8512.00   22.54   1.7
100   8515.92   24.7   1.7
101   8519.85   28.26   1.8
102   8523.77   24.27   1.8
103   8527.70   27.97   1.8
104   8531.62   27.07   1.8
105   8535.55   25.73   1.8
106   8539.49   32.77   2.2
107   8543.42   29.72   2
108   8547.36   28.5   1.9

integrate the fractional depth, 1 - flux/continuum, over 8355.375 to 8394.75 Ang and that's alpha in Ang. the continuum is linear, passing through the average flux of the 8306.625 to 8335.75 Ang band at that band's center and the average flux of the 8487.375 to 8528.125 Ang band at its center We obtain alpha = -3.18 Ang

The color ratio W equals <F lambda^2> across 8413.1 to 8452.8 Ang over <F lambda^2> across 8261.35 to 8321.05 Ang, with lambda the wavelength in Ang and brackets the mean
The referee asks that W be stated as 0.9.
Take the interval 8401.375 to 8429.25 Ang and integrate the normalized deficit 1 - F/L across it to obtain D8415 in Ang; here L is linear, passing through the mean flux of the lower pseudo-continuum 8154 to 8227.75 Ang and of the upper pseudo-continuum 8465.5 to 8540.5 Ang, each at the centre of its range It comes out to 1.3 Ang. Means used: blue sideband 29.3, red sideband 25.8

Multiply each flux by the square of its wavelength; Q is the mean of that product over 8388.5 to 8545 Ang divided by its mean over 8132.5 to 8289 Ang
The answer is 0.95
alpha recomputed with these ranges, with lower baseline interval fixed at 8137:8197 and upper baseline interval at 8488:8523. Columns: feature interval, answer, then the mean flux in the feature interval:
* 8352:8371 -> -1.70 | 29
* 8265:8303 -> -2.56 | 29.5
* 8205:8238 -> -1.12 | 29.4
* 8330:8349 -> 2.19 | 23.8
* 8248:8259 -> 0.51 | 26.8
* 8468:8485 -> -0.67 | 26.1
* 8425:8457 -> 0.23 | 25.4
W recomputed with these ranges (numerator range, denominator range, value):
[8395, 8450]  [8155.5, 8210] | 0.94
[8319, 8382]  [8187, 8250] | 0.95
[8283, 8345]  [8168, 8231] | 0.96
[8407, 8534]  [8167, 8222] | 0.94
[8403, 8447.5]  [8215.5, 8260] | 0.93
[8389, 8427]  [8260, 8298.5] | 0.91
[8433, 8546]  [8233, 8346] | 0.98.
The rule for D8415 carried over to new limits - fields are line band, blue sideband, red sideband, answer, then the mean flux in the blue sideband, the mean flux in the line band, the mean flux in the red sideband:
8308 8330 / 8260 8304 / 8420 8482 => 1.1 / 29.4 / 27.1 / 25.6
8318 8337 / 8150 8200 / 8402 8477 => 1.4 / 29.2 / 25.2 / 25.7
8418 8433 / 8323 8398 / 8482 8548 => 0.7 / 26.6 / 25.2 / 26.2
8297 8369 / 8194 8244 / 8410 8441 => 1.7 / 29.4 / 26.9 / 26.1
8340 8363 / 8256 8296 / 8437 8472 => 1.7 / 29.3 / 25.7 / 25.4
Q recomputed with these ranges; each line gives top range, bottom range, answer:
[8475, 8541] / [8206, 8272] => 0.95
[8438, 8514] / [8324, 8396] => 0.98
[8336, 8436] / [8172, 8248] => 0.94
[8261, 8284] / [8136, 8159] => 1.03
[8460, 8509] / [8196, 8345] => 0.94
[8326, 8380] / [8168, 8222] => 0.94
